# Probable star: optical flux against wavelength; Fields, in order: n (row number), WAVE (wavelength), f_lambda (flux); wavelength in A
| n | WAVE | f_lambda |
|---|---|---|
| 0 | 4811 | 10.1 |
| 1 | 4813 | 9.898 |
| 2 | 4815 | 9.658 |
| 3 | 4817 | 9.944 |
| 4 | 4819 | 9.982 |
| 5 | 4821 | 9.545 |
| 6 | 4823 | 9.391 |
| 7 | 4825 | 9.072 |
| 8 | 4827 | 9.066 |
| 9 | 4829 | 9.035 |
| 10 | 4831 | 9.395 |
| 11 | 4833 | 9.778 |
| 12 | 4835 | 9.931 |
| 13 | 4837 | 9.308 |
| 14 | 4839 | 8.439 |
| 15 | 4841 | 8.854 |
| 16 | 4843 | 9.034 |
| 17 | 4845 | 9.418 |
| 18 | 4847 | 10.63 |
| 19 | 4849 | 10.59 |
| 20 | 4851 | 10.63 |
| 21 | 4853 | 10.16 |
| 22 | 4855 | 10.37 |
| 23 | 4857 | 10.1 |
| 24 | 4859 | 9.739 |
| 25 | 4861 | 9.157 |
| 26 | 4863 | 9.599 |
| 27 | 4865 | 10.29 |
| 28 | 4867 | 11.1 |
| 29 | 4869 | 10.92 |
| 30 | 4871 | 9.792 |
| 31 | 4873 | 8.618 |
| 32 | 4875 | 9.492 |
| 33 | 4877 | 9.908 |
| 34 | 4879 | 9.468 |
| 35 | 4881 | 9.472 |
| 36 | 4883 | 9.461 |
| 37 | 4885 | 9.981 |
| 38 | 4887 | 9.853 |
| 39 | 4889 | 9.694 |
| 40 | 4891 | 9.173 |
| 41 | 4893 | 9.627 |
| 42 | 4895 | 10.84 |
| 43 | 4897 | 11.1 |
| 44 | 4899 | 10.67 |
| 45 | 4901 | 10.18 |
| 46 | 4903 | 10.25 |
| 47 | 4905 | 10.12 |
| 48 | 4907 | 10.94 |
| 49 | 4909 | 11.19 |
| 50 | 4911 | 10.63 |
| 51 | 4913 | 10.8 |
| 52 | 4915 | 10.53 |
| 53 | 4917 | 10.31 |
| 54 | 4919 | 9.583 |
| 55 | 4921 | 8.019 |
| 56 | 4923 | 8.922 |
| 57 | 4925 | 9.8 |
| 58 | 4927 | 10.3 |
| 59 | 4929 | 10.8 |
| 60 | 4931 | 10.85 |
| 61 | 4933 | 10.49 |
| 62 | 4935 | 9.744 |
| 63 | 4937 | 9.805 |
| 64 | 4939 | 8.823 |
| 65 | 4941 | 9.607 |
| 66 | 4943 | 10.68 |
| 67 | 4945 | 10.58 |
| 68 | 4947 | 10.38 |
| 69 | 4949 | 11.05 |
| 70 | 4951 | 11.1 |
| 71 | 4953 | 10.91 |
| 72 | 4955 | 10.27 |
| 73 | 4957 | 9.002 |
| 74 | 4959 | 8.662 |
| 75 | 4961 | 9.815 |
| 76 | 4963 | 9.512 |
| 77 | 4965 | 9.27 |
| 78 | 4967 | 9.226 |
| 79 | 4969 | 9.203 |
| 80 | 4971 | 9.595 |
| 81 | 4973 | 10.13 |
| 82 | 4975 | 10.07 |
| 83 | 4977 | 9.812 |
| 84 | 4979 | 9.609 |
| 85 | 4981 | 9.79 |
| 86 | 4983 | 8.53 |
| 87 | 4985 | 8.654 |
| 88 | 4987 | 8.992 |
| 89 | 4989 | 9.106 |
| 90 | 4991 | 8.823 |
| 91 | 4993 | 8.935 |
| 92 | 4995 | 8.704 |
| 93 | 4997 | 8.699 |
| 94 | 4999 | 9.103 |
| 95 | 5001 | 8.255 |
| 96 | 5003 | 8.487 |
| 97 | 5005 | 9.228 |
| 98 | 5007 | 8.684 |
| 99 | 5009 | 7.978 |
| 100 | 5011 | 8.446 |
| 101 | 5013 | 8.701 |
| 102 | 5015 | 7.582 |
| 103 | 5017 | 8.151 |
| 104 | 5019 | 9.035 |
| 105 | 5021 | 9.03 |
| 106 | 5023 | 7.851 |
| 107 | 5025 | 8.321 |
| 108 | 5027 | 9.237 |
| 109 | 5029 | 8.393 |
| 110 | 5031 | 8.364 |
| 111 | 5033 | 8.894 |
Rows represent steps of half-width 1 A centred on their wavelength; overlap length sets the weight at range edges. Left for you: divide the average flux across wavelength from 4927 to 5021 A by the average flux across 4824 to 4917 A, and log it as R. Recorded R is 0.95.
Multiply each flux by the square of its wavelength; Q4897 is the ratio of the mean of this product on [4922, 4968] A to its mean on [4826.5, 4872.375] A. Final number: 1.1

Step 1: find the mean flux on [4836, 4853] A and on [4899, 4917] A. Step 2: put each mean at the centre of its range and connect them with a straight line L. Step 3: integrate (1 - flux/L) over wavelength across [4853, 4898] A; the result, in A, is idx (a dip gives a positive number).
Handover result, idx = 0.8 A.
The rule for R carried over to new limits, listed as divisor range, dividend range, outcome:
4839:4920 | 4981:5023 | 0.86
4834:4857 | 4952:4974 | 0.98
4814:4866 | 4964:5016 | 0.93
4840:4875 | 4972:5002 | 0.92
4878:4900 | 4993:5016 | 0.86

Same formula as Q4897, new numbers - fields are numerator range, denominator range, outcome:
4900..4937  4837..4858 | 1.07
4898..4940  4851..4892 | 1.05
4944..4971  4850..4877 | 1.03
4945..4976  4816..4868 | 1.07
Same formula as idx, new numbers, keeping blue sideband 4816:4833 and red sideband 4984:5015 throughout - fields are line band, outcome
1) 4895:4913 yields -3.07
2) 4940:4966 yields -3.44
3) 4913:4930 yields -1.54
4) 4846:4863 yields -1.50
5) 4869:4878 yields -0.37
